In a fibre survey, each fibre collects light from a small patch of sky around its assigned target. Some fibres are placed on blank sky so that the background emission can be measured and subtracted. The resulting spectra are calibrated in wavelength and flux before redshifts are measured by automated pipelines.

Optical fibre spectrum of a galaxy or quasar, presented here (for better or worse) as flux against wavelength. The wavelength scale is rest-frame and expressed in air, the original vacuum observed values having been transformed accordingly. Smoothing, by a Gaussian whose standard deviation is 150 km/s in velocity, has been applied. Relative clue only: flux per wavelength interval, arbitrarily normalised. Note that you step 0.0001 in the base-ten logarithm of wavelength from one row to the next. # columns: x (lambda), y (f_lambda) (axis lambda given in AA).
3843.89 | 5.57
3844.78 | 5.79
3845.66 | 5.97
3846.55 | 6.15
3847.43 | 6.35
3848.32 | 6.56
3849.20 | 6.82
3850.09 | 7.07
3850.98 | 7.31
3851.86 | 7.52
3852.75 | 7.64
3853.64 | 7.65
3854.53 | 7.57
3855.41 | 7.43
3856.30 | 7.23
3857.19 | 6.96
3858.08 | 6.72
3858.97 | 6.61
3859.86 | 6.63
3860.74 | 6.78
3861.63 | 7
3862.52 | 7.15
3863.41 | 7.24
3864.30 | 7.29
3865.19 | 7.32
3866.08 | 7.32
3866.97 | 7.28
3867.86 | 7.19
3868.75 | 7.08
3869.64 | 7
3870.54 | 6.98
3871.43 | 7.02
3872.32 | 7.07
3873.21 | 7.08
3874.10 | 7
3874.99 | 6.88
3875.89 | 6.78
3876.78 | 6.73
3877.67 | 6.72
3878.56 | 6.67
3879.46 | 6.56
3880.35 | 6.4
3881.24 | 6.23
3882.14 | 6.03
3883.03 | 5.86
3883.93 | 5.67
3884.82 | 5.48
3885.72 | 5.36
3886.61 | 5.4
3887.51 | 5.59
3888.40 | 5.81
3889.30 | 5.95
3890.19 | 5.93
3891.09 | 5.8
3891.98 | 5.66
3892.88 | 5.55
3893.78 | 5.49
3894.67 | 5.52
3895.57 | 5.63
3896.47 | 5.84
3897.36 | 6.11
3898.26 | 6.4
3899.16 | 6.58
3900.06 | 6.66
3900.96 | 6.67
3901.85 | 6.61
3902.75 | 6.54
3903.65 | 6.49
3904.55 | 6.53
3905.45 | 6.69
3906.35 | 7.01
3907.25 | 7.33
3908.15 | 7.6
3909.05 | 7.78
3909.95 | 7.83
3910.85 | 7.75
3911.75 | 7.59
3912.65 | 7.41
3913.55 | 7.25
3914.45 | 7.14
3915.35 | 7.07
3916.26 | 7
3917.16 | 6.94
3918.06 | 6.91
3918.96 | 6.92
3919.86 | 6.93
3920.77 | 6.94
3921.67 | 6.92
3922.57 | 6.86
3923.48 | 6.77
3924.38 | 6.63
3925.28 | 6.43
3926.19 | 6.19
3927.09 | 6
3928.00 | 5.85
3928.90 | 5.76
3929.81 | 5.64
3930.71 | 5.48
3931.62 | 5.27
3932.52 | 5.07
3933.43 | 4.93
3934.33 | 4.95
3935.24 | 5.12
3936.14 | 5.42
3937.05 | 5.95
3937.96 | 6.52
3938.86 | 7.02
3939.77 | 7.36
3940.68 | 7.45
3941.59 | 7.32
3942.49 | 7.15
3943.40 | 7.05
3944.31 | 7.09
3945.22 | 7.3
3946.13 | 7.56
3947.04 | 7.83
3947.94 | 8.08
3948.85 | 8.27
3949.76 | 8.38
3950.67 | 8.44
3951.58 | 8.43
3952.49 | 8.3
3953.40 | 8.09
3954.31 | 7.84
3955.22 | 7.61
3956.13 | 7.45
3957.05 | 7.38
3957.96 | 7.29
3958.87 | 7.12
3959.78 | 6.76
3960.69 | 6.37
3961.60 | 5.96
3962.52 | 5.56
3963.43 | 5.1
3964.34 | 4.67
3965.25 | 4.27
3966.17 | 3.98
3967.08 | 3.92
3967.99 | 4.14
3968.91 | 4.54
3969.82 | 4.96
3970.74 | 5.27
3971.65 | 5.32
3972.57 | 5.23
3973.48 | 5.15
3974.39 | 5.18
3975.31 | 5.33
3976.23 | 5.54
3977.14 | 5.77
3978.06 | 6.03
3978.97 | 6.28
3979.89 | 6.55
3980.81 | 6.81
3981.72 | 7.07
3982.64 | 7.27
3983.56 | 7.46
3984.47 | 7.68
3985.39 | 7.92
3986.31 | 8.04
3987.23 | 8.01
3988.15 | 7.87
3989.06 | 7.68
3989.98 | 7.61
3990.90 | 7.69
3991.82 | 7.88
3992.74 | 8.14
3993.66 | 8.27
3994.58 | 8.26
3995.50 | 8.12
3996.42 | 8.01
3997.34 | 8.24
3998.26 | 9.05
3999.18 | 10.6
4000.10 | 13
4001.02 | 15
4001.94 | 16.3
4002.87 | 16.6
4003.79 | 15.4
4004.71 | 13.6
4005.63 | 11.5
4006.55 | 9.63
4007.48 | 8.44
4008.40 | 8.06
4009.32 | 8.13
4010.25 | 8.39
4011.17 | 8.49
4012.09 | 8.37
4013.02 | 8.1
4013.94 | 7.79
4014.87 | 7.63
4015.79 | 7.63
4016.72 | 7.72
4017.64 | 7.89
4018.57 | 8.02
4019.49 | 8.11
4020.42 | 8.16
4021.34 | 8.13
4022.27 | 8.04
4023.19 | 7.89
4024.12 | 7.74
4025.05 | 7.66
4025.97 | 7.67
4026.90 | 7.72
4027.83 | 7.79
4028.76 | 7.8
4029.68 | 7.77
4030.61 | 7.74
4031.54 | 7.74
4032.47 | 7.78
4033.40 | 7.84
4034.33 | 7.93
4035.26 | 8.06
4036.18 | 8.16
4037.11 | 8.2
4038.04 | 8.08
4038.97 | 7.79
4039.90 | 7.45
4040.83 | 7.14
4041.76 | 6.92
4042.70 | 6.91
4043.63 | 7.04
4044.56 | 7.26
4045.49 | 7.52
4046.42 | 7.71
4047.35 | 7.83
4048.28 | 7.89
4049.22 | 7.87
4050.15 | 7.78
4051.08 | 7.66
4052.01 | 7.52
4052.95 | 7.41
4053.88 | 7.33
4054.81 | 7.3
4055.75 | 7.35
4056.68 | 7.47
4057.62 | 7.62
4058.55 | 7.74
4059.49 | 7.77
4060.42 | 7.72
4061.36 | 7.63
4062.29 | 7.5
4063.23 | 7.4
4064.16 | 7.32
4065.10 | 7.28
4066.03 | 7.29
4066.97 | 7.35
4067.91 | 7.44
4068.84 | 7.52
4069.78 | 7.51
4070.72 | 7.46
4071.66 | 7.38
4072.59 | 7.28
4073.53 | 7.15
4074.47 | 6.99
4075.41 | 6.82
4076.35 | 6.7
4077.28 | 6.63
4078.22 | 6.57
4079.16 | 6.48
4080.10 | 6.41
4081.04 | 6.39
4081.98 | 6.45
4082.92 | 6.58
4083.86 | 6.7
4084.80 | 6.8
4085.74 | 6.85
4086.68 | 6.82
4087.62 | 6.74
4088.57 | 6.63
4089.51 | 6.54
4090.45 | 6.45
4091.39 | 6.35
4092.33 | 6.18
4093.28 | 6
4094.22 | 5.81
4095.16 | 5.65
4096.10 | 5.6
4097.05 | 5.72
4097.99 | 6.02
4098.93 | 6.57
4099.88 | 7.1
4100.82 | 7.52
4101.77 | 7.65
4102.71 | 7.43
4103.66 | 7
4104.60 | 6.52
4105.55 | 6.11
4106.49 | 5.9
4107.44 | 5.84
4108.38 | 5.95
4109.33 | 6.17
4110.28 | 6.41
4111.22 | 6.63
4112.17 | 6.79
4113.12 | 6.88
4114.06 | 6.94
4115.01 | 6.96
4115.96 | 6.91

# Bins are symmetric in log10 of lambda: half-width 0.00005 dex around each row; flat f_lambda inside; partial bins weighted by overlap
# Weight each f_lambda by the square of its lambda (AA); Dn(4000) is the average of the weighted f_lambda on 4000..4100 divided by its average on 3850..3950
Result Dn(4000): 1.26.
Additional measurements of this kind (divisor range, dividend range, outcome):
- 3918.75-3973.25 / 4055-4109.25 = 1.14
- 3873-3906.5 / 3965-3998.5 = 1.12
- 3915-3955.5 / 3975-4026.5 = 1.31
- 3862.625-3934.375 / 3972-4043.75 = 1.34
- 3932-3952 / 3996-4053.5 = 1.30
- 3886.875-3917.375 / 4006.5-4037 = 1.29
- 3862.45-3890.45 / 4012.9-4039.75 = 1.30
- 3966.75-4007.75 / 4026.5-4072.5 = 0.96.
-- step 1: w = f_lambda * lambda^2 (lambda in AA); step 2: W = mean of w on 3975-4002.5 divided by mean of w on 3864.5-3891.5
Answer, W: 1.4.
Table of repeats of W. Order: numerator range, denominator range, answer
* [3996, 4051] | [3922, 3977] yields 1.44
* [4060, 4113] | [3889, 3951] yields 1.10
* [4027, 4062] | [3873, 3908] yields 1.32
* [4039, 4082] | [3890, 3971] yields 1.19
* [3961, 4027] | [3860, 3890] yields 1.26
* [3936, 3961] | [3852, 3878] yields 1.09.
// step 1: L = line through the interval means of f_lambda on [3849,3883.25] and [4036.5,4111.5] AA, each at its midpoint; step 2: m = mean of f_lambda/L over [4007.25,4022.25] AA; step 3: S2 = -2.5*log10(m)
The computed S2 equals -0.15 mag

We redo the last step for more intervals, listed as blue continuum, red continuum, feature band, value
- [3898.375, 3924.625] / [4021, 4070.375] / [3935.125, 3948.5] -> 0.02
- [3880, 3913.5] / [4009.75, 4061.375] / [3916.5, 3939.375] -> 0.09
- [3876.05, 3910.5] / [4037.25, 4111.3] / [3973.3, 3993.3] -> -0.06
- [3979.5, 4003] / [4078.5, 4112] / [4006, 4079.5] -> 0.01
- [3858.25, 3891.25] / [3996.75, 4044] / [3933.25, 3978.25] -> 0.22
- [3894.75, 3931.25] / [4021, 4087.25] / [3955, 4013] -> -0.10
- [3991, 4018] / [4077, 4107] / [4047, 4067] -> 0.04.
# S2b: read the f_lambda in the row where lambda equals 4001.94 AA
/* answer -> 16.3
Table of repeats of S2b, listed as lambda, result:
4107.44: 5.84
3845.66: 5.97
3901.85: 6.61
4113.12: 6.88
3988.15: 7.87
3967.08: 3.92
